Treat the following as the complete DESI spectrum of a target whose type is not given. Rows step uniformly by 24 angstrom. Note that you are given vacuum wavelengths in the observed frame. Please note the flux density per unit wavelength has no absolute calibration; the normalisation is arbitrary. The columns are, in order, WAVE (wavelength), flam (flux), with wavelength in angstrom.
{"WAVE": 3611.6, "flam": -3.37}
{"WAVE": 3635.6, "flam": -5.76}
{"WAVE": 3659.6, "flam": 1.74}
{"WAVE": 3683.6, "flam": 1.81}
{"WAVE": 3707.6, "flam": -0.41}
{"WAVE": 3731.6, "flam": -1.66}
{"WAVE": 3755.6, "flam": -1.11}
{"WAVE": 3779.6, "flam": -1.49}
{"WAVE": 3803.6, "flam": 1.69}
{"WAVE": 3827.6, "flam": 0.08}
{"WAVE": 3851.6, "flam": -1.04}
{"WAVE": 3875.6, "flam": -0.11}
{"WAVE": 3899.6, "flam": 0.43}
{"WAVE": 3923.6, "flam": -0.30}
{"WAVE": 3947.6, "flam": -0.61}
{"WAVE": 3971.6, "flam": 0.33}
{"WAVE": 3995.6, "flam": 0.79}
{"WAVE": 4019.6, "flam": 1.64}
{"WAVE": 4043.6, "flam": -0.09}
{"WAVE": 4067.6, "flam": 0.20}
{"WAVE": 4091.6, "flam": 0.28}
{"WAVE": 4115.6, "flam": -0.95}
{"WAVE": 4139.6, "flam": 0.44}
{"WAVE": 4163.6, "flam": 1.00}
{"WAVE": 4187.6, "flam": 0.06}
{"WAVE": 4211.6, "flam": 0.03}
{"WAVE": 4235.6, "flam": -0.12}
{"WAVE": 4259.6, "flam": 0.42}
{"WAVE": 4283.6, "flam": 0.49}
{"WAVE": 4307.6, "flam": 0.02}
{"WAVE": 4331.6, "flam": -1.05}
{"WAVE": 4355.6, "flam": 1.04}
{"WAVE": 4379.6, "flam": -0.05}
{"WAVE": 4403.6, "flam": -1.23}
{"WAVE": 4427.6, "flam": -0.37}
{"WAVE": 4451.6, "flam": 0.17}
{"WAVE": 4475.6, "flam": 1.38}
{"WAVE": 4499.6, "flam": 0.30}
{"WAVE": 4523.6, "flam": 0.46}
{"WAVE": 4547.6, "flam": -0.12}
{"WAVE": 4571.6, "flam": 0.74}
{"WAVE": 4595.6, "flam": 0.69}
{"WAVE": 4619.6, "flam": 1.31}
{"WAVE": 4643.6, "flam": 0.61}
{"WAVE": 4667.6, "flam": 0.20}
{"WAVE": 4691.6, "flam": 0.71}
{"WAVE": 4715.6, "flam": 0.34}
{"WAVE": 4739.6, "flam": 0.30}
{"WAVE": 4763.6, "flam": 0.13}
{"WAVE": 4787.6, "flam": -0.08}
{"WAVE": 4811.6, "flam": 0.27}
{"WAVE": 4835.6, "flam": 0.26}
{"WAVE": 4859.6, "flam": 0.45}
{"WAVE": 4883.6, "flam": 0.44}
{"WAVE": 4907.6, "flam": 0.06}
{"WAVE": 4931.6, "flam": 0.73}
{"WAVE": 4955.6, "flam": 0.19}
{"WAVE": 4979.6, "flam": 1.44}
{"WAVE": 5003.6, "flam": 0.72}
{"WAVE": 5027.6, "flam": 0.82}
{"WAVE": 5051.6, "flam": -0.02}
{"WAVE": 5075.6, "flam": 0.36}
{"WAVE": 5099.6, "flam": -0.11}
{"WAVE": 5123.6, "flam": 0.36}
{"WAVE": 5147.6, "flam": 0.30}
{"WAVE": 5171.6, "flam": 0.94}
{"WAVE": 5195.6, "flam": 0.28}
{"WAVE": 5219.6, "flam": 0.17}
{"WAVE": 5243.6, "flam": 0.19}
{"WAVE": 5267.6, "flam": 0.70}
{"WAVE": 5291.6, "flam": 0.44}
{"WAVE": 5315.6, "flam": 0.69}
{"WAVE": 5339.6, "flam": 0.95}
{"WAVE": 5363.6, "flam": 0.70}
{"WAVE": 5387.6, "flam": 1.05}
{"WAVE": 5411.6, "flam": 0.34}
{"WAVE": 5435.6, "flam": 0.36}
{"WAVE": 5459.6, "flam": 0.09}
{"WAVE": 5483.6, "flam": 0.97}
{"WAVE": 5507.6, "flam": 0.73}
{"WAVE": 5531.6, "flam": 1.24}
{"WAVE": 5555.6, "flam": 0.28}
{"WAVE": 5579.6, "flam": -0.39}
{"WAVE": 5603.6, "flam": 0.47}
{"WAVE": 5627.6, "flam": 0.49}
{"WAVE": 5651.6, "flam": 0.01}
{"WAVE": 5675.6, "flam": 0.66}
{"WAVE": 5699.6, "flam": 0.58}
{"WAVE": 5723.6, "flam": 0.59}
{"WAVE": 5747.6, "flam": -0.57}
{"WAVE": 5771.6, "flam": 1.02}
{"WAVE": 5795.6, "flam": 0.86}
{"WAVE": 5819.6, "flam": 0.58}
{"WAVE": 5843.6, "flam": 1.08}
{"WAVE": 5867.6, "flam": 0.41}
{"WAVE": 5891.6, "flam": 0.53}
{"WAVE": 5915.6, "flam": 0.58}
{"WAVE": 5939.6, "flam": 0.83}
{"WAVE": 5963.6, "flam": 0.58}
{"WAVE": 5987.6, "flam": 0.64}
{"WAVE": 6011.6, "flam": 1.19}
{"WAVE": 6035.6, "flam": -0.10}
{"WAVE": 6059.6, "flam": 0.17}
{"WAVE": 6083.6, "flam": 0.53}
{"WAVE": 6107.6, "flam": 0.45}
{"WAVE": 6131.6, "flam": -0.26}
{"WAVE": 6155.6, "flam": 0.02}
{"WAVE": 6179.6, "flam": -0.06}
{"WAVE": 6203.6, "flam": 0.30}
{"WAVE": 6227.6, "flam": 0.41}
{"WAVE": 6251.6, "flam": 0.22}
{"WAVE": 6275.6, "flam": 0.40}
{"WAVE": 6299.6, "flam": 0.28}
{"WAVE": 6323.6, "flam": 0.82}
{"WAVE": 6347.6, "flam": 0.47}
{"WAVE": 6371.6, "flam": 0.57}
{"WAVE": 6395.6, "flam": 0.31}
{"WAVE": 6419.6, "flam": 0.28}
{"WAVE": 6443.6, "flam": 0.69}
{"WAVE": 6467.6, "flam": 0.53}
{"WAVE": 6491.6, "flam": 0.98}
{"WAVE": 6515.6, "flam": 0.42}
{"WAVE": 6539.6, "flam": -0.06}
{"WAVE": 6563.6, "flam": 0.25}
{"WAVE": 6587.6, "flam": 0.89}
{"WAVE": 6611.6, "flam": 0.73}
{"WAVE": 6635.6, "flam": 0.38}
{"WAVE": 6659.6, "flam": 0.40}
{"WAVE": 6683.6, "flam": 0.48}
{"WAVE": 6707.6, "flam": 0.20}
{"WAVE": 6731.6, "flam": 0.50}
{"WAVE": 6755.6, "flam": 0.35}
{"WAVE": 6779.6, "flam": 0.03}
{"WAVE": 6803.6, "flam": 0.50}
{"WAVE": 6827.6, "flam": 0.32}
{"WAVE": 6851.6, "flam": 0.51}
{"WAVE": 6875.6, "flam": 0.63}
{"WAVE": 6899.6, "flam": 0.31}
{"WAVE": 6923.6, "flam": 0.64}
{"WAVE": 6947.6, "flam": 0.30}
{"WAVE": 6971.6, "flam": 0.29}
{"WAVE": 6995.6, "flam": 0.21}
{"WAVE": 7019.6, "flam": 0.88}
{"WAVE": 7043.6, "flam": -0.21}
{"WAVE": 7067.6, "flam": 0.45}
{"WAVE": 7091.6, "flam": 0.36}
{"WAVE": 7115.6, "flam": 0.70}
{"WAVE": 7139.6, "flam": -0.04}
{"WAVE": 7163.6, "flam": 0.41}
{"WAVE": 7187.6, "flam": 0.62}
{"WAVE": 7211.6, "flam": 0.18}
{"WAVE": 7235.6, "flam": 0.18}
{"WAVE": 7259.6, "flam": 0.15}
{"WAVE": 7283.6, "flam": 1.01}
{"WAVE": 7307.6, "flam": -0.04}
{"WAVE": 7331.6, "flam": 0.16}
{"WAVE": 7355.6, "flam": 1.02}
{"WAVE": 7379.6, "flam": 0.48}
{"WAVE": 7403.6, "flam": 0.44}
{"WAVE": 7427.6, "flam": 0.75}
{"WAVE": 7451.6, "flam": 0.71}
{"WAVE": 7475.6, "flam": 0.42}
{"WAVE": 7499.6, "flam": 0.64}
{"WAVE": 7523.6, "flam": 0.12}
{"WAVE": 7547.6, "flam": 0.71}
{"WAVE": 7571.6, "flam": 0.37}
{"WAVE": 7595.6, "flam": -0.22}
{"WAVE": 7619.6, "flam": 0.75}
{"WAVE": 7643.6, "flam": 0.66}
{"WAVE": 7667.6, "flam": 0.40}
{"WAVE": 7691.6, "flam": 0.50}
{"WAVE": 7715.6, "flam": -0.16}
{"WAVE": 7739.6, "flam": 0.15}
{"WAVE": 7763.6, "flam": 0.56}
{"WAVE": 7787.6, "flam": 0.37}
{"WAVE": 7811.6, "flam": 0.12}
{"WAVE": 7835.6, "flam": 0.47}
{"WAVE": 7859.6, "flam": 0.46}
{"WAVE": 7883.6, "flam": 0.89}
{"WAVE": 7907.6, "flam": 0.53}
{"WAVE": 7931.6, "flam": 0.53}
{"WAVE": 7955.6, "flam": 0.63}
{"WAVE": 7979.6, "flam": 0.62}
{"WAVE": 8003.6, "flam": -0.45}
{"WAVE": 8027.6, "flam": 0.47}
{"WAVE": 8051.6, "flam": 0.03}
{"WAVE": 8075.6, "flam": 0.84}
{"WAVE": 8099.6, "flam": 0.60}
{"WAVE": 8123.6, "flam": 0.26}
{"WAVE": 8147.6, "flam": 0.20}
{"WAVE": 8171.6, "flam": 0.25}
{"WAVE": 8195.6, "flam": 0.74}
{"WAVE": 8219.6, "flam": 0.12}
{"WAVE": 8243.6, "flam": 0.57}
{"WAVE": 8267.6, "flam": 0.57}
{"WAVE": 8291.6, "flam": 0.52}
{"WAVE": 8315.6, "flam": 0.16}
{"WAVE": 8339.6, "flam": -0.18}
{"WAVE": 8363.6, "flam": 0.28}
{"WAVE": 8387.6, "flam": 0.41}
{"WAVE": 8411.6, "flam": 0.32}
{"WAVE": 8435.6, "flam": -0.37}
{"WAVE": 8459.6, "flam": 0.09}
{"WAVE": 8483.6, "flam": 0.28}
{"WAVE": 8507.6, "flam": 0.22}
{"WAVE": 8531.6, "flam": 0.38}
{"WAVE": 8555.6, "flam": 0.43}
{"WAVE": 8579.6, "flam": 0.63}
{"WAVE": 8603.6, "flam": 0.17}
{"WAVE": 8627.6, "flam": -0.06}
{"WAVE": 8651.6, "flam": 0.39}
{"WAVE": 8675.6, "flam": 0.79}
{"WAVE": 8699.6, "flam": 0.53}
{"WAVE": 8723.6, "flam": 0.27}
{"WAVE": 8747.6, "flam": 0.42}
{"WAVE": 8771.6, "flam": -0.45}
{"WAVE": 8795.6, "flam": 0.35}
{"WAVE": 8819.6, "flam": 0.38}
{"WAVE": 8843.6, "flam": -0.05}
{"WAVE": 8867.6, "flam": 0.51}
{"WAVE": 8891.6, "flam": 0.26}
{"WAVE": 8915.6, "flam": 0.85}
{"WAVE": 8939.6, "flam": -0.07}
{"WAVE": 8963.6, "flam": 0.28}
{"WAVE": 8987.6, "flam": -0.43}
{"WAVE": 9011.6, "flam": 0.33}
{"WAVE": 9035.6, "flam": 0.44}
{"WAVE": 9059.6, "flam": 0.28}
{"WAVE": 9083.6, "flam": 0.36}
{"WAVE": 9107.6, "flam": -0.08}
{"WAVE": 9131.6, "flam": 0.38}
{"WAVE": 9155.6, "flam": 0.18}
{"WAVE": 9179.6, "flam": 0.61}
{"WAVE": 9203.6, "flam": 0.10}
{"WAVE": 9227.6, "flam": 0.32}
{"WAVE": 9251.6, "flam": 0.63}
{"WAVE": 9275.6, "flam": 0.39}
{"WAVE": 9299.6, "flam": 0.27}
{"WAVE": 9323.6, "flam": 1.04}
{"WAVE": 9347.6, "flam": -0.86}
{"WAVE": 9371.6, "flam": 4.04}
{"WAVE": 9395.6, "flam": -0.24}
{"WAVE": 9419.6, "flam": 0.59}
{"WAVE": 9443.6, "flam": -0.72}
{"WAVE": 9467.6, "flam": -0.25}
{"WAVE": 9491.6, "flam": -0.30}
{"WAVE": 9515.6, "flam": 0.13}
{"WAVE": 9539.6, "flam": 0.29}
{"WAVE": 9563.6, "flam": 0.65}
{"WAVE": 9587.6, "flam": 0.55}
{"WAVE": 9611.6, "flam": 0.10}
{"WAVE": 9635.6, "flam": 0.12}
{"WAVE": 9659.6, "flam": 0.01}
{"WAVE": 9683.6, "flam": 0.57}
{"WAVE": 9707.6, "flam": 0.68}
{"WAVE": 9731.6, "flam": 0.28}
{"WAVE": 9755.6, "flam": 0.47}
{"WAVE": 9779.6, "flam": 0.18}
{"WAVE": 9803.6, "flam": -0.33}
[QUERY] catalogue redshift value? 0.202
